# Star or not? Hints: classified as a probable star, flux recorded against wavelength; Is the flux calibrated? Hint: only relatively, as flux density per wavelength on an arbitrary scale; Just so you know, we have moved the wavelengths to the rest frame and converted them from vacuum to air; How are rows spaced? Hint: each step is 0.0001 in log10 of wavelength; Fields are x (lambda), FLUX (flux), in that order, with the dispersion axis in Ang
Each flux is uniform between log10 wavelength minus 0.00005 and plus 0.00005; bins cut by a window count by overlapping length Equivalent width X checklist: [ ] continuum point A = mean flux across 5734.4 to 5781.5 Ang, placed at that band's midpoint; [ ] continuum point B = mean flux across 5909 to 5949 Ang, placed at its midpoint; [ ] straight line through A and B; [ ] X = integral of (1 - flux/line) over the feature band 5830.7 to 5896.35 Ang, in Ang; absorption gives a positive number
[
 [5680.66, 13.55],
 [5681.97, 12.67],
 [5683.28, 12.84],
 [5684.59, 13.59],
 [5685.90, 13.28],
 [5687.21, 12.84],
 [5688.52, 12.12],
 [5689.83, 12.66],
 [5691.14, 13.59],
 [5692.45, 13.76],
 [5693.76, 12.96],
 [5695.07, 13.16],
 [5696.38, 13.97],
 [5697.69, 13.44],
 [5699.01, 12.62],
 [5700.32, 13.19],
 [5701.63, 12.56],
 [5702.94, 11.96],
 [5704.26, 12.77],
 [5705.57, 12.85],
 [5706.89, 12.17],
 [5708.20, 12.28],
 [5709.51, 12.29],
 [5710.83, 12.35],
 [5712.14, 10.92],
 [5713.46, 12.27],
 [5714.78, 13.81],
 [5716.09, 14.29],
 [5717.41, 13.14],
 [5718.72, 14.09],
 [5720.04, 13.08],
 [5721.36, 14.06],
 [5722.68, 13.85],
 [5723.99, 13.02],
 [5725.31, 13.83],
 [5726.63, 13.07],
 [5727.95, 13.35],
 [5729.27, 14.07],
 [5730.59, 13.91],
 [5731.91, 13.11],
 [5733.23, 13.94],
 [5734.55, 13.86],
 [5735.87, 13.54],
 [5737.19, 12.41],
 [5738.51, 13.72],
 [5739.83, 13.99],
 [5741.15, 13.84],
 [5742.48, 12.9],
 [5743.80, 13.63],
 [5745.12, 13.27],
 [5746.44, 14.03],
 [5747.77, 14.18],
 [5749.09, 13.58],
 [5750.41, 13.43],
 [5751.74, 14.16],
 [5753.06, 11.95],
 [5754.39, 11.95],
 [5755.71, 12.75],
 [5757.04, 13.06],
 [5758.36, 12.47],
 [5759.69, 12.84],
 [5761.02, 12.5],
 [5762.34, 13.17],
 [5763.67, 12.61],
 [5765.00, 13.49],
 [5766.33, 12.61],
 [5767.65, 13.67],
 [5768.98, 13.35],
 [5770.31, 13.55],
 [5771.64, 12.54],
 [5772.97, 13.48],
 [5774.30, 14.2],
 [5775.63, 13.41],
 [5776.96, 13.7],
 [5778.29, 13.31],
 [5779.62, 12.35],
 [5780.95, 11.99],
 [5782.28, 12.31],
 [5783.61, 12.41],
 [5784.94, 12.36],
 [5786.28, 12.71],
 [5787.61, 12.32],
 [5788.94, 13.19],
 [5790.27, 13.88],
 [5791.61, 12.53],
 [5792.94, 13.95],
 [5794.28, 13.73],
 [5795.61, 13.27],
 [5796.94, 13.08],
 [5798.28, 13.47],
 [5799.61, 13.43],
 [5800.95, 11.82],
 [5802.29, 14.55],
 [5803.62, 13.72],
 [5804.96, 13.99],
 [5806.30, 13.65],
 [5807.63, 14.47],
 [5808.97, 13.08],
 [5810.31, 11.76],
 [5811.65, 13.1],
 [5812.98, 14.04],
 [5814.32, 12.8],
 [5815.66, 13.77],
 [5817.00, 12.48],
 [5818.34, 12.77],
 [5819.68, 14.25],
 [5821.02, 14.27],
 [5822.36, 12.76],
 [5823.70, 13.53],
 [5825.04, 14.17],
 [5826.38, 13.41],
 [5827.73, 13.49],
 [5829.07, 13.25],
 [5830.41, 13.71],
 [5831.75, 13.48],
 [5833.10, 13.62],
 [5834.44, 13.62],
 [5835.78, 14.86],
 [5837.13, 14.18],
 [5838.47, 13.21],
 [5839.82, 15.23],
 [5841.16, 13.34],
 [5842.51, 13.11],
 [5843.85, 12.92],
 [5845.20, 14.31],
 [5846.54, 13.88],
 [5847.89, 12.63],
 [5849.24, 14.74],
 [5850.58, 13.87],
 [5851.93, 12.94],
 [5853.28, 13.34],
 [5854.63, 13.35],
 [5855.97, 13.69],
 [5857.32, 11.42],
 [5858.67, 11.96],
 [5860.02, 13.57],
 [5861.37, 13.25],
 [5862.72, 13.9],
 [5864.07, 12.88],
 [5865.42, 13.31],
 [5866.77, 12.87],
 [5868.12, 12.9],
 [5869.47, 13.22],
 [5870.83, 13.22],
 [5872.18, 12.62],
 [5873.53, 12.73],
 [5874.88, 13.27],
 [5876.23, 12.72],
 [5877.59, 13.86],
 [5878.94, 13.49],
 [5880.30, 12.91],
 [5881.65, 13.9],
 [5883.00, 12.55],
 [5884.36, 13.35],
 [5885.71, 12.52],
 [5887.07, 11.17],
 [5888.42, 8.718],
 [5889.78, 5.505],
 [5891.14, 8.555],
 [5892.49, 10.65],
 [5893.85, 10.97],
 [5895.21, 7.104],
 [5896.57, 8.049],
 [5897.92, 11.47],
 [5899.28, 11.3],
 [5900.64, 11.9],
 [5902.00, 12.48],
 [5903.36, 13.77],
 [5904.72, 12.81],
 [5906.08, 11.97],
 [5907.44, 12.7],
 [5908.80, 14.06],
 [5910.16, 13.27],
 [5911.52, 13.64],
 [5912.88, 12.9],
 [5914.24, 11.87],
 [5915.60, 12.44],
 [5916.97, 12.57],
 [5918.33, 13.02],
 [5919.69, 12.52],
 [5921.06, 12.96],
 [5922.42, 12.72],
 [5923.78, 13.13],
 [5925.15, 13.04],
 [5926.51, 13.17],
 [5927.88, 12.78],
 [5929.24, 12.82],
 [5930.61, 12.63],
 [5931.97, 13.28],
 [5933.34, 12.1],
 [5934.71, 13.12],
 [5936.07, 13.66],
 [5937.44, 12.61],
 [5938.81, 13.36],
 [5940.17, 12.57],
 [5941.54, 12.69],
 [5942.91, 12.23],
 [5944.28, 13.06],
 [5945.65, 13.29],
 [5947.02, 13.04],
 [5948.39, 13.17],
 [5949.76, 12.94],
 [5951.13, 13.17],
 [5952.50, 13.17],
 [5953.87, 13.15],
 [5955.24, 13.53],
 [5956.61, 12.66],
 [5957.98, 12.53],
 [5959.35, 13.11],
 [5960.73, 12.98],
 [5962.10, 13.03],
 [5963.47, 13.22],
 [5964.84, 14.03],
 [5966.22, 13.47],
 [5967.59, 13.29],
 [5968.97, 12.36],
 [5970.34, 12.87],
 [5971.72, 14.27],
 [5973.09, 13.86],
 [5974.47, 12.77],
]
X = 1.8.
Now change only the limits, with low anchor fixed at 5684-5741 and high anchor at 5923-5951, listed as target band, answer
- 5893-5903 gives 1.8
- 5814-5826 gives -0.4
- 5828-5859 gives -1.2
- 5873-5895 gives 2.4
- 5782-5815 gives -0.3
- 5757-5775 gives 0.0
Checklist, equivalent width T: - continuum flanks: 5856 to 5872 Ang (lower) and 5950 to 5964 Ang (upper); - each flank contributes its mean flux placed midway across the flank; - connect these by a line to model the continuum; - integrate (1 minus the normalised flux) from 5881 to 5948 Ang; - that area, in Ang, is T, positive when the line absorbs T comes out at 4.36 Ang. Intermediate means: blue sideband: 13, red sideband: 13.1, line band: 12.2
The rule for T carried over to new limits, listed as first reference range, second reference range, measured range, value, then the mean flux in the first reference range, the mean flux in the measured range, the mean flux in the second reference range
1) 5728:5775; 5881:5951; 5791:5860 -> -3.5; 13.3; 13.5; 12.2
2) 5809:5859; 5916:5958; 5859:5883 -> 0.2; 13.4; 13.2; 12.9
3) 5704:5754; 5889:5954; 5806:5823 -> -0.6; 13.3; 13.3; 12.3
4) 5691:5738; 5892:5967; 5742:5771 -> -0.2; 13.2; 13.1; 12.6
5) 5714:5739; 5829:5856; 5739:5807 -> 2.2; 13.6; 13.2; 13.7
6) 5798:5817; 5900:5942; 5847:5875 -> 0.0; 13.4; 13.1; 12.9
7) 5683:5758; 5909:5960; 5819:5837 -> -0.9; 13.2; 13.7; 12.9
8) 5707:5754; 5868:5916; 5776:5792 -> 0.1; 13.3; 12.8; 11.9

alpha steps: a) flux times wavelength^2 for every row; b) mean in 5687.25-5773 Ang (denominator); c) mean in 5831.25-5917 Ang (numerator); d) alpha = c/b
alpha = 1.01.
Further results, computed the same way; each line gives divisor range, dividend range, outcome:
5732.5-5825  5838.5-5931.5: 0.98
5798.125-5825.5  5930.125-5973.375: 1.02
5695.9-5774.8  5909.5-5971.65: 1.06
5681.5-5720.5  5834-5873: 1.09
